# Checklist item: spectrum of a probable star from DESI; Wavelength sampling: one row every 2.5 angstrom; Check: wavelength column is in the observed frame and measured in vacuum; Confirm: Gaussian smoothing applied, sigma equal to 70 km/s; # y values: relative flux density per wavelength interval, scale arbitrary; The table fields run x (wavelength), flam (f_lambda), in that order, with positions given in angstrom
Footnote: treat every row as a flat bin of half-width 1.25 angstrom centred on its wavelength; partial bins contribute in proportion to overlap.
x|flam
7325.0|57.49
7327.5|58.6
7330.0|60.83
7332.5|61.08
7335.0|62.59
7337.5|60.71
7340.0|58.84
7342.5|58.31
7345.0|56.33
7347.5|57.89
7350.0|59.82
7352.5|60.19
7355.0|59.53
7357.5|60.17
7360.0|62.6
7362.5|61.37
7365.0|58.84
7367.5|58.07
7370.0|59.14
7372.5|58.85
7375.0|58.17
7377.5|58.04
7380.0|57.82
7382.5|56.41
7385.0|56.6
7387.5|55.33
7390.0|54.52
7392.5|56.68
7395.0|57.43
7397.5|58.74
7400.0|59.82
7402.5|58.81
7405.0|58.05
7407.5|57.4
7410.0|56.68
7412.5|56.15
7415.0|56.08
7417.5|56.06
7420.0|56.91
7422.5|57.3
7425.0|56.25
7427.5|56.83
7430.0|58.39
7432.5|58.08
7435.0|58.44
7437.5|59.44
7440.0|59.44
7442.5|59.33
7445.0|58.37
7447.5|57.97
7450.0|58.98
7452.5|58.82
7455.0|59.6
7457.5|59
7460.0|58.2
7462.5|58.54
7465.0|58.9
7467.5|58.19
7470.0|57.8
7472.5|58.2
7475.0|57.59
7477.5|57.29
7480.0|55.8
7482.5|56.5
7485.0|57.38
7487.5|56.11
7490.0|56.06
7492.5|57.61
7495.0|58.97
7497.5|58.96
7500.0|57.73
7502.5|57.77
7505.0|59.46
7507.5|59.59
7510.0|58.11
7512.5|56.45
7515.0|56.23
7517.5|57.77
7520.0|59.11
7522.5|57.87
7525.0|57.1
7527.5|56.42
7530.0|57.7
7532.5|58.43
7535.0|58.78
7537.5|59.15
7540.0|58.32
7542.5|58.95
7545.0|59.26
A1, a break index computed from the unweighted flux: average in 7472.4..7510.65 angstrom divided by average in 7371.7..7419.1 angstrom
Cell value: 1.01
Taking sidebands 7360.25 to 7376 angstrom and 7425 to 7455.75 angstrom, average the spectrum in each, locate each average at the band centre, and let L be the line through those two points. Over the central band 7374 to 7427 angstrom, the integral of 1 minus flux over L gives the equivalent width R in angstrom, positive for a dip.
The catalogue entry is 1.7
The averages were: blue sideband 59.3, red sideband 58.5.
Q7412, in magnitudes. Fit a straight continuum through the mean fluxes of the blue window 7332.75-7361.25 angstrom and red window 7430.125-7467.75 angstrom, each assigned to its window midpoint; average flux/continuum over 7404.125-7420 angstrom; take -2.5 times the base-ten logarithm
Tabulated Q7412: 0.05 mag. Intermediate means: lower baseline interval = 59.8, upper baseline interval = 58.8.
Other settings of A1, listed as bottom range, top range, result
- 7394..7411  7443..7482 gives 1.00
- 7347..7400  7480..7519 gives 0.99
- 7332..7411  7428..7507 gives 0.99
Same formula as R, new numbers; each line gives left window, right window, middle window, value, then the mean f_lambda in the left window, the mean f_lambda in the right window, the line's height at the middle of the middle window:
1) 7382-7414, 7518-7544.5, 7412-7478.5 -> -0.6 angstrom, 57.1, 58.2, 57.5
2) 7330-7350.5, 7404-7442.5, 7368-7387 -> 0.3 angstrom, 59.5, 57.5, 58.6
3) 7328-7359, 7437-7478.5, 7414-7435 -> 0.6 angstrom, 59.7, 58.6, 58.9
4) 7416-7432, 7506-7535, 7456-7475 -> -0.3 angstrom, 57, 57.8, 57.3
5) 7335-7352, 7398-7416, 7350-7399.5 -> -0.1 angstrom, 59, 57.6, 58.3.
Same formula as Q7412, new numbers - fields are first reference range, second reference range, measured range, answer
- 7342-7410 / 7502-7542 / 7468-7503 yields 0.013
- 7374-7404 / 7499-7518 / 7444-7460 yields -0.021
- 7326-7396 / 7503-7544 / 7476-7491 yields 0.032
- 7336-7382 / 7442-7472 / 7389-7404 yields 0.022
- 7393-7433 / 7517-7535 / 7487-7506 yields -0.003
